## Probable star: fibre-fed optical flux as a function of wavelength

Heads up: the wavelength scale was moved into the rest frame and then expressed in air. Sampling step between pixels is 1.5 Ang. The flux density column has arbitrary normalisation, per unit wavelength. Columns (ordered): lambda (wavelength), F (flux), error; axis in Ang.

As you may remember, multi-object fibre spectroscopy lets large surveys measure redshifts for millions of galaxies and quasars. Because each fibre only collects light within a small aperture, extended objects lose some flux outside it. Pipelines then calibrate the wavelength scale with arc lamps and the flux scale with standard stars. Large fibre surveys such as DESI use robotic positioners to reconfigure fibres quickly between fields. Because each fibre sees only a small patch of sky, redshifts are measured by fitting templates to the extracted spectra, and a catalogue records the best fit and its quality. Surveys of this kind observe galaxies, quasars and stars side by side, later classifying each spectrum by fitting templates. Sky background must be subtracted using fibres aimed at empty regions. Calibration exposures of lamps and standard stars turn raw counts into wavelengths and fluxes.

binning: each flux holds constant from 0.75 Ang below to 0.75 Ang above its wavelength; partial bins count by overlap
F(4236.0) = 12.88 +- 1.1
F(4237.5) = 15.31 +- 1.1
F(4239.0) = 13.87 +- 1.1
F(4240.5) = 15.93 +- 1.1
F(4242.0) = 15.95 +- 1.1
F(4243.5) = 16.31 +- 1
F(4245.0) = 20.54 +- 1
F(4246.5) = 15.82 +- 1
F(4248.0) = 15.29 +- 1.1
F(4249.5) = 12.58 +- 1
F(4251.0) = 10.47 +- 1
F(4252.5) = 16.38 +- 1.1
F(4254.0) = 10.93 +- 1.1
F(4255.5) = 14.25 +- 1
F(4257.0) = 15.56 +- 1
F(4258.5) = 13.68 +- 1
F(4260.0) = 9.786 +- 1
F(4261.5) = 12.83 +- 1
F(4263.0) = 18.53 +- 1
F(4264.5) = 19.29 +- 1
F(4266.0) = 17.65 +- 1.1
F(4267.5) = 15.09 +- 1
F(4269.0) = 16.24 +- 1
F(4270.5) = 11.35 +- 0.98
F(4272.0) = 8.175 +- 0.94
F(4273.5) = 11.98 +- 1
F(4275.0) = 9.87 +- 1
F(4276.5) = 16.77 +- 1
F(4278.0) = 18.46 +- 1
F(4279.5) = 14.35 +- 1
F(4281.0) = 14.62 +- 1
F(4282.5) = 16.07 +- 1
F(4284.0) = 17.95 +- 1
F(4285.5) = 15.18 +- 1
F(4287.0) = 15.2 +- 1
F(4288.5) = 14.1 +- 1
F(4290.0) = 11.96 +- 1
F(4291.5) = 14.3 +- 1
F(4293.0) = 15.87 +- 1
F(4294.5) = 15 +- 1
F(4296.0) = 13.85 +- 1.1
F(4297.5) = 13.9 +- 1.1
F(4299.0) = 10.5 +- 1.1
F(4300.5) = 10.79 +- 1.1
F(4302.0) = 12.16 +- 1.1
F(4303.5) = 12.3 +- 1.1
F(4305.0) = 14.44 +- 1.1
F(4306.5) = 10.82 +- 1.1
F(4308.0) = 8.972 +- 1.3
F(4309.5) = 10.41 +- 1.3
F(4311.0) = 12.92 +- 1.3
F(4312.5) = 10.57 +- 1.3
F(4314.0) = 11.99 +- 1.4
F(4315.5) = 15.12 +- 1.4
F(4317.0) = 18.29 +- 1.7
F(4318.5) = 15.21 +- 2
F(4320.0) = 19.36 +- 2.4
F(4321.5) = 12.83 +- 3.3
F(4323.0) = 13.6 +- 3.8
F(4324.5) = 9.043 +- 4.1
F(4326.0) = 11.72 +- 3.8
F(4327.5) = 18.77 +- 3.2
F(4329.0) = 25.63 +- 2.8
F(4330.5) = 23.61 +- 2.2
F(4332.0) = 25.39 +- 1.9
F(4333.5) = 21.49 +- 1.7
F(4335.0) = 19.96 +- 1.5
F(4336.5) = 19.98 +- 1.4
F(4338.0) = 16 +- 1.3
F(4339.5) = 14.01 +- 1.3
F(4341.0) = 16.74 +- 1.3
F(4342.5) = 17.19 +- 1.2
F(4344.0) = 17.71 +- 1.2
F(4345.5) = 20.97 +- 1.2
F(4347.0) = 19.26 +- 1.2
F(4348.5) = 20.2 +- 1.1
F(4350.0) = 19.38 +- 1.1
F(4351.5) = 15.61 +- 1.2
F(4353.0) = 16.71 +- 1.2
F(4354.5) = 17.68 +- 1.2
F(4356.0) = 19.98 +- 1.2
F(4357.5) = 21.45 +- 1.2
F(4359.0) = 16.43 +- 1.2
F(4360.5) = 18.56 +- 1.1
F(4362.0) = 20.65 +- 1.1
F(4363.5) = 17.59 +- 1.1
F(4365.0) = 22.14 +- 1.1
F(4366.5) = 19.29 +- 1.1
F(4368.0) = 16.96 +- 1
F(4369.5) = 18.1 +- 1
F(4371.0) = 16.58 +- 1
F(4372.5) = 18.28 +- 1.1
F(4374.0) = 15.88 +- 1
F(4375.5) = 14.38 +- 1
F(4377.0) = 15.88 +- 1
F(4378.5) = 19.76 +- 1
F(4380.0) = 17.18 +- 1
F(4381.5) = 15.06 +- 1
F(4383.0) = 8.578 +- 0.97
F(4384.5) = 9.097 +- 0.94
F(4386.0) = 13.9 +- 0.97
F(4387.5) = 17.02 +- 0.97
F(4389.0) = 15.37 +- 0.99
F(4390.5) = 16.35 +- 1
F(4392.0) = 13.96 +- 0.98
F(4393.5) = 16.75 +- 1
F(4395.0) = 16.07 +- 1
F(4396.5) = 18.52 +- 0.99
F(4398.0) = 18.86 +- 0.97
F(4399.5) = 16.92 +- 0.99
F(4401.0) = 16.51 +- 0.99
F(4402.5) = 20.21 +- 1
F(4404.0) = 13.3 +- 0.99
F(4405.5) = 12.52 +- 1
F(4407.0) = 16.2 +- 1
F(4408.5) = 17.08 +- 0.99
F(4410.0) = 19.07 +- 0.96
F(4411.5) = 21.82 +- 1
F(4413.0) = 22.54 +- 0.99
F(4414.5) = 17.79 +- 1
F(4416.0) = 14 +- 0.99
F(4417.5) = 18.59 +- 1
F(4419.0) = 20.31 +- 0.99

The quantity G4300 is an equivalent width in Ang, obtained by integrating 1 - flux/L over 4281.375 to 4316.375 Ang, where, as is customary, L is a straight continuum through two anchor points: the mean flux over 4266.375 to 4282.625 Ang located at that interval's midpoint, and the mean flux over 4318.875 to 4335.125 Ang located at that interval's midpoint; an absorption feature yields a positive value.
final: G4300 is 5.5 Ang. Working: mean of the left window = 13.9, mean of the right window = 18.2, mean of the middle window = 13.3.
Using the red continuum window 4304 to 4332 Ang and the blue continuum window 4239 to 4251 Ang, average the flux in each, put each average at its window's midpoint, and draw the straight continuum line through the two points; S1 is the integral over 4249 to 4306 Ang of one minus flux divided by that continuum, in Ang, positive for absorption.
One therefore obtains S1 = 4.7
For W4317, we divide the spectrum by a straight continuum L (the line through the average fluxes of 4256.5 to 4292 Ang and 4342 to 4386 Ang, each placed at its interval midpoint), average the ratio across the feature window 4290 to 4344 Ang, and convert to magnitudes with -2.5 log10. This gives 0.052 mag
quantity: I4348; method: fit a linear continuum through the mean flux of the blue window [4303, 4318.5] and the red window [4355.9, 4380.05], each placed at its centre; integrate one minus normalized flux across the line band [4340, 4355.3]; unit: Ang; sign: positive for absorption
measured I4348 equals -1.76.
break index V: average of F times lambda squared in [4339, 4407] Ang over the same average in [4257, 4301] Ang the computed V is 1.2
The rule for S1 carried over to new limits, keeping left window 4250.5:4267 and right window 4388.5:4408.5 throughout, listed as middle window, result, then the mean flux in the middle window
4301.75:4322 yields 2.6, 13.3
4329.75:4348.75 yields -4.7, 19.4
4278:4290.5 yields -0.3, 15.2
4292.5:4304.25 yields 1.6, 13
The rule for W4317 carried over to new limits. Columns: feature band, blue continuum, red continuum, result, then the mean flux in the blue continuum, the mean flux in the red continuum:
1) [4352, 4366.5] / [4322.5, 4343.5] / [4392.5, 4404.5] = -0.07 mag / 18.1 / 17.2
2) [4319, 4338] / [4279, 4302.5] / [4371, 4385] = -0.25 mag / 14.1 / 15.1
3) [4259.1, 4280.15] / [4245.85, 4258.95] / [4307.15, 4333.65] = 0.00 mag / 13.9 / 15.7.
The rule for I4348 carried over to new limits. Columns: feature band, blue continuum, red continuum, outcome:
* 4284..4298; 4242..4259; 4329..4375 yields 1.6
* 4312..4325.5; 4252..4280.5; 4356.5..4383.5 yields 1.6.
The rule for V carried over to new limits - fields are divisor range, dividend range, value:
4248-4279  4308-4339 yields 1.20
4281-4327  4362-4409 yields 1.25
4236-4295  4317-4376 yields 1.28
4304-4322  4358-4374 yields 1.40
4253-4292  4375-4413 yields 1.19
